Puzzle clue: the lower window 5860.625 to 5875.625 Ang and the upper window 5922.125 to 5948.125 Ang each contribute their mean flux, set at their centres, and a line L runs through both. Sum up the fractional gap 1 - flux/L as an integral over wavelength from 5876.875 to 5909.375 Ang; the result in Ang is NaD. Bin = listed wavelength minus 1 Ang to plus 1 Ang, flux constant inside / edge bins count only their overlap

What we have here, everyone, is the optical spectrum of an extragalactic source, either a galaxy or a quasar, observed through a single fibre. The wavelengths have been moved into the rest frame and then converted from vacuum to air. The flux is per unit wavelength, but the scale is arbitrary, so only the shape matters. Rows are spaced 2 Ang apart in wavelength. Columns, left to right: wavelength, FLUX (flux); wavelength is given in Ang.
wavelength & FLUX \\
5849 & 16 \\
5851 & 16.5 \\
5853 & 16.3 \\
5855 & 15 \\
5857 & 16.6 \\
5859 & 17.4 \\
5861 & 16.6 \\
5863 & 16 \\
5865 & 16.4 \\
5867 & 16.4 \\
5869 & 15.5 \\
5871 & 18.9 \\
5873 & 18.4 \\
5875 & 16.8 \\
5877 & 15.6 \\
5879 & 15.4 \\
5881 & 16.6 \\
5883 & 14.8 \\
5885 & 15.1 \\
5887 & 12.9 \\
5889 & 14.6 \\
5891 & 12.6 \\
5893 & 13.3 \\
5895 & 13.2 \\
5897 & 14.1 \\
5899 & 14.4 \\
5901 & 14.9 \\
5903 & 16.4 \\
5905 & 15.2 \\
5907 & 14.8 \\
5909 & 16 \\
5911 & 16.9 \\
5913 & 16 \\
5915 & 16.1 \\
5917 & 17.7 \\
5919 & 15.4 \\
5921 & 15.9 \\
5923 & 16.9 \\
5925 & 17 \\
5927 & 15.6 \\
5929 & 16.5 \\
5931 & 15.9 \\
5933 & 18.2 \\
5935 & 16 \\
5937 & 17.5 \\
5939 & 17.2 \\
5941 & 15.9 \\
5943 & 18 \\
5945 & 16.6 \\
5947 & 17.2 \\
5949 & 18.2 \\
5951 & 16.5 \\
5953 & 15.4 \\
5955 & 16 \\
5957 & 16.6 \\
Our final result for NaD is 4.3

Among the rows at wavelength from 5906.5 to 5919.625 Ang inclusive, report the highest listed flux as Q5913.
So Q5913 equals 17.7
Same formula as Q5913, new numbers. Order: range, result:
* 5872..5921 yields 18.4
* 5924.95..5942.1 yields 18.2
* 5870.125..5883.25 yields 18.9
